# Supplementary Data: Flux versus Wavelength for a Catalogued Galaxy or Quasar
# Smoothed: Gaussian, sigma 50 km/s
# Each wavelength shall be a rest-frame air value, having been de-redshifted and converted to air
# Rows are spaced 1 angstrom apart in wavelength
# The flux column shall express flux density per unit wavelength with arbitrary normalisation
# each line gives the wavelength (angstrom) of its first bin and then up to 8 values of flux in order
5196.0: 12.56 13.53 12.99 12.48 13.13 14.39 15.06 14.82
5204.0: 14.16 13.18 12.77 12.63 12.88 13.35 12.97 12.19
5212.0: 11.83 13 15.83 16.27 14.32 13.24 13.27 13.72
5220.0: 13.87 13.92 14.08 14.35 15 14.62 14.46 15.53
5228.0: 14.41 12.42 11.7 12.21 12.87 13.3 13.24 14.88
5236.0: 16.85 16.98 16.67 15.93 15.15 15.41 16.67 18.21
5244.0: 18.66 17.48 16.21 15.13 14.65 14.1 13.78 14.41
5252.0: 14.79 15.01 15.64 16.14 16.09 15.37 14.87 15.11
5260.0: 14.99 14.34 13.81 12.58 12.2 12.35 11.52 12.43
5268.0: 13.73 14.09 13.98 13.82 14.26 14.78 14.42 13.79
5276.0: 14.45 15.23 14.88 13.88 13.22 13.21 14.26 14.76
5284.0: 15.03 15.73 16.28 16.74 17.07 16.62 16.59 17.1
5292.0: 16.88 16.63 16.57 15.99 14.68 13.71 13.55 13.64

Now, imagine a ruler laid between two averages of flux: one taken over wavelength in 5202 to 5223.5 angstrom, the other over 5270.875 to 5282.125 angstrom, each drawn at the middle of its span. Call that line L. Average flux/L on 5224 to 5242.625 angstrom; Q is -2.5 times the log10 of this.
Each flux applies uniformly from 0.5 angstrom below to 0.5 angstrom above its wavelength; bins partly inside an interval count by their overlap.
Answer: -0.06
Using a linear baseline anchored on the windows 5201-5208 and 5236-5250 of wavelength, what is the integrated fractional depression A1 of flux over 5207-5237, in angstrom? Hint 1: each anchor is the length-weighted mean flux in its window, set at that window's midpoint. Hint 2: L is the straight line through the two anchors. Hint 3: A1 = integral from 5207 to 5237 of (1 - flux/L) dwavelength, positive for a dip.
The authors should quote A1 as 2.0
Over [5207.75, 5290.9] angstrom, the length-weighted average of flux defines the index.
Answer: 14.6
